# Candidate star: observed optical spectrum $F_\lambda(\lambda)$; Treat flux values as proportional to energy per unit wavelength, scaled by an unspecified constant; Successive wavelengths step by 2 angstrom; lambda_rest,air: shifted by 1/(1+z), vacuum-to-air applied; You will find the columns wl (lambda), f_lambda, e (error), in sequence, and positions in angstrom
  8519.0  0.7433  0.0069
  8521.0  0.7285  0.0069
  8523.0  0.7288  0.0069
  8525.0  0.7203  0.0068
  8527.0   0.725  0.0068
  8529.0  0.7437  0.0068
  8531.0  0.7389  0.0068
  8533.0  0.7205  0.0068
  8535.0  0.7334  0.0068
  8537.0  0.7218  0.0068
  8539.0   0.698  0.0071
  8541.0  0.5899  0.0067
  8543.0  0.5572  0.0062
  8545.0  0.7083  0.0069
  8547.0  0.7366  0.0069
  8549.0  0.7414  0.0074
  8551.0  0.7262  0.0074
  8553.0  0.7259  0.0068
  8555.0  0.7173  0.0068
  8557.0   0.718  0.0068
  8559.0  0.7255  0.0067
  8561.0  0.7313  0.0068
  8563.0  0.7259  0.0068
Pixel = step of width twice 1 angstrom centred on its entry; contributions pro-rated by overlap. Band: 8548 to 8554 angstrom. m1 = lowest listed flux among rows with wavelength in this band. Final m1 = 0.7259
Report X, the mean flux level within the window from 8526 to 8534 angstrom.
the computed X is 0.732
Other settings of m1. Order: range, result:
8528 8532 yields 0.7389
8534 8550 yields 0.5572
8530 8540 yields 0.698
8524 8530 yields 0.7203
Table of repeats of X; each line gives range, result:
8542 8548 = 0.667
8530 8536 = 0.731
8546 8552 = 0.735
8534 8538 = 0.728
